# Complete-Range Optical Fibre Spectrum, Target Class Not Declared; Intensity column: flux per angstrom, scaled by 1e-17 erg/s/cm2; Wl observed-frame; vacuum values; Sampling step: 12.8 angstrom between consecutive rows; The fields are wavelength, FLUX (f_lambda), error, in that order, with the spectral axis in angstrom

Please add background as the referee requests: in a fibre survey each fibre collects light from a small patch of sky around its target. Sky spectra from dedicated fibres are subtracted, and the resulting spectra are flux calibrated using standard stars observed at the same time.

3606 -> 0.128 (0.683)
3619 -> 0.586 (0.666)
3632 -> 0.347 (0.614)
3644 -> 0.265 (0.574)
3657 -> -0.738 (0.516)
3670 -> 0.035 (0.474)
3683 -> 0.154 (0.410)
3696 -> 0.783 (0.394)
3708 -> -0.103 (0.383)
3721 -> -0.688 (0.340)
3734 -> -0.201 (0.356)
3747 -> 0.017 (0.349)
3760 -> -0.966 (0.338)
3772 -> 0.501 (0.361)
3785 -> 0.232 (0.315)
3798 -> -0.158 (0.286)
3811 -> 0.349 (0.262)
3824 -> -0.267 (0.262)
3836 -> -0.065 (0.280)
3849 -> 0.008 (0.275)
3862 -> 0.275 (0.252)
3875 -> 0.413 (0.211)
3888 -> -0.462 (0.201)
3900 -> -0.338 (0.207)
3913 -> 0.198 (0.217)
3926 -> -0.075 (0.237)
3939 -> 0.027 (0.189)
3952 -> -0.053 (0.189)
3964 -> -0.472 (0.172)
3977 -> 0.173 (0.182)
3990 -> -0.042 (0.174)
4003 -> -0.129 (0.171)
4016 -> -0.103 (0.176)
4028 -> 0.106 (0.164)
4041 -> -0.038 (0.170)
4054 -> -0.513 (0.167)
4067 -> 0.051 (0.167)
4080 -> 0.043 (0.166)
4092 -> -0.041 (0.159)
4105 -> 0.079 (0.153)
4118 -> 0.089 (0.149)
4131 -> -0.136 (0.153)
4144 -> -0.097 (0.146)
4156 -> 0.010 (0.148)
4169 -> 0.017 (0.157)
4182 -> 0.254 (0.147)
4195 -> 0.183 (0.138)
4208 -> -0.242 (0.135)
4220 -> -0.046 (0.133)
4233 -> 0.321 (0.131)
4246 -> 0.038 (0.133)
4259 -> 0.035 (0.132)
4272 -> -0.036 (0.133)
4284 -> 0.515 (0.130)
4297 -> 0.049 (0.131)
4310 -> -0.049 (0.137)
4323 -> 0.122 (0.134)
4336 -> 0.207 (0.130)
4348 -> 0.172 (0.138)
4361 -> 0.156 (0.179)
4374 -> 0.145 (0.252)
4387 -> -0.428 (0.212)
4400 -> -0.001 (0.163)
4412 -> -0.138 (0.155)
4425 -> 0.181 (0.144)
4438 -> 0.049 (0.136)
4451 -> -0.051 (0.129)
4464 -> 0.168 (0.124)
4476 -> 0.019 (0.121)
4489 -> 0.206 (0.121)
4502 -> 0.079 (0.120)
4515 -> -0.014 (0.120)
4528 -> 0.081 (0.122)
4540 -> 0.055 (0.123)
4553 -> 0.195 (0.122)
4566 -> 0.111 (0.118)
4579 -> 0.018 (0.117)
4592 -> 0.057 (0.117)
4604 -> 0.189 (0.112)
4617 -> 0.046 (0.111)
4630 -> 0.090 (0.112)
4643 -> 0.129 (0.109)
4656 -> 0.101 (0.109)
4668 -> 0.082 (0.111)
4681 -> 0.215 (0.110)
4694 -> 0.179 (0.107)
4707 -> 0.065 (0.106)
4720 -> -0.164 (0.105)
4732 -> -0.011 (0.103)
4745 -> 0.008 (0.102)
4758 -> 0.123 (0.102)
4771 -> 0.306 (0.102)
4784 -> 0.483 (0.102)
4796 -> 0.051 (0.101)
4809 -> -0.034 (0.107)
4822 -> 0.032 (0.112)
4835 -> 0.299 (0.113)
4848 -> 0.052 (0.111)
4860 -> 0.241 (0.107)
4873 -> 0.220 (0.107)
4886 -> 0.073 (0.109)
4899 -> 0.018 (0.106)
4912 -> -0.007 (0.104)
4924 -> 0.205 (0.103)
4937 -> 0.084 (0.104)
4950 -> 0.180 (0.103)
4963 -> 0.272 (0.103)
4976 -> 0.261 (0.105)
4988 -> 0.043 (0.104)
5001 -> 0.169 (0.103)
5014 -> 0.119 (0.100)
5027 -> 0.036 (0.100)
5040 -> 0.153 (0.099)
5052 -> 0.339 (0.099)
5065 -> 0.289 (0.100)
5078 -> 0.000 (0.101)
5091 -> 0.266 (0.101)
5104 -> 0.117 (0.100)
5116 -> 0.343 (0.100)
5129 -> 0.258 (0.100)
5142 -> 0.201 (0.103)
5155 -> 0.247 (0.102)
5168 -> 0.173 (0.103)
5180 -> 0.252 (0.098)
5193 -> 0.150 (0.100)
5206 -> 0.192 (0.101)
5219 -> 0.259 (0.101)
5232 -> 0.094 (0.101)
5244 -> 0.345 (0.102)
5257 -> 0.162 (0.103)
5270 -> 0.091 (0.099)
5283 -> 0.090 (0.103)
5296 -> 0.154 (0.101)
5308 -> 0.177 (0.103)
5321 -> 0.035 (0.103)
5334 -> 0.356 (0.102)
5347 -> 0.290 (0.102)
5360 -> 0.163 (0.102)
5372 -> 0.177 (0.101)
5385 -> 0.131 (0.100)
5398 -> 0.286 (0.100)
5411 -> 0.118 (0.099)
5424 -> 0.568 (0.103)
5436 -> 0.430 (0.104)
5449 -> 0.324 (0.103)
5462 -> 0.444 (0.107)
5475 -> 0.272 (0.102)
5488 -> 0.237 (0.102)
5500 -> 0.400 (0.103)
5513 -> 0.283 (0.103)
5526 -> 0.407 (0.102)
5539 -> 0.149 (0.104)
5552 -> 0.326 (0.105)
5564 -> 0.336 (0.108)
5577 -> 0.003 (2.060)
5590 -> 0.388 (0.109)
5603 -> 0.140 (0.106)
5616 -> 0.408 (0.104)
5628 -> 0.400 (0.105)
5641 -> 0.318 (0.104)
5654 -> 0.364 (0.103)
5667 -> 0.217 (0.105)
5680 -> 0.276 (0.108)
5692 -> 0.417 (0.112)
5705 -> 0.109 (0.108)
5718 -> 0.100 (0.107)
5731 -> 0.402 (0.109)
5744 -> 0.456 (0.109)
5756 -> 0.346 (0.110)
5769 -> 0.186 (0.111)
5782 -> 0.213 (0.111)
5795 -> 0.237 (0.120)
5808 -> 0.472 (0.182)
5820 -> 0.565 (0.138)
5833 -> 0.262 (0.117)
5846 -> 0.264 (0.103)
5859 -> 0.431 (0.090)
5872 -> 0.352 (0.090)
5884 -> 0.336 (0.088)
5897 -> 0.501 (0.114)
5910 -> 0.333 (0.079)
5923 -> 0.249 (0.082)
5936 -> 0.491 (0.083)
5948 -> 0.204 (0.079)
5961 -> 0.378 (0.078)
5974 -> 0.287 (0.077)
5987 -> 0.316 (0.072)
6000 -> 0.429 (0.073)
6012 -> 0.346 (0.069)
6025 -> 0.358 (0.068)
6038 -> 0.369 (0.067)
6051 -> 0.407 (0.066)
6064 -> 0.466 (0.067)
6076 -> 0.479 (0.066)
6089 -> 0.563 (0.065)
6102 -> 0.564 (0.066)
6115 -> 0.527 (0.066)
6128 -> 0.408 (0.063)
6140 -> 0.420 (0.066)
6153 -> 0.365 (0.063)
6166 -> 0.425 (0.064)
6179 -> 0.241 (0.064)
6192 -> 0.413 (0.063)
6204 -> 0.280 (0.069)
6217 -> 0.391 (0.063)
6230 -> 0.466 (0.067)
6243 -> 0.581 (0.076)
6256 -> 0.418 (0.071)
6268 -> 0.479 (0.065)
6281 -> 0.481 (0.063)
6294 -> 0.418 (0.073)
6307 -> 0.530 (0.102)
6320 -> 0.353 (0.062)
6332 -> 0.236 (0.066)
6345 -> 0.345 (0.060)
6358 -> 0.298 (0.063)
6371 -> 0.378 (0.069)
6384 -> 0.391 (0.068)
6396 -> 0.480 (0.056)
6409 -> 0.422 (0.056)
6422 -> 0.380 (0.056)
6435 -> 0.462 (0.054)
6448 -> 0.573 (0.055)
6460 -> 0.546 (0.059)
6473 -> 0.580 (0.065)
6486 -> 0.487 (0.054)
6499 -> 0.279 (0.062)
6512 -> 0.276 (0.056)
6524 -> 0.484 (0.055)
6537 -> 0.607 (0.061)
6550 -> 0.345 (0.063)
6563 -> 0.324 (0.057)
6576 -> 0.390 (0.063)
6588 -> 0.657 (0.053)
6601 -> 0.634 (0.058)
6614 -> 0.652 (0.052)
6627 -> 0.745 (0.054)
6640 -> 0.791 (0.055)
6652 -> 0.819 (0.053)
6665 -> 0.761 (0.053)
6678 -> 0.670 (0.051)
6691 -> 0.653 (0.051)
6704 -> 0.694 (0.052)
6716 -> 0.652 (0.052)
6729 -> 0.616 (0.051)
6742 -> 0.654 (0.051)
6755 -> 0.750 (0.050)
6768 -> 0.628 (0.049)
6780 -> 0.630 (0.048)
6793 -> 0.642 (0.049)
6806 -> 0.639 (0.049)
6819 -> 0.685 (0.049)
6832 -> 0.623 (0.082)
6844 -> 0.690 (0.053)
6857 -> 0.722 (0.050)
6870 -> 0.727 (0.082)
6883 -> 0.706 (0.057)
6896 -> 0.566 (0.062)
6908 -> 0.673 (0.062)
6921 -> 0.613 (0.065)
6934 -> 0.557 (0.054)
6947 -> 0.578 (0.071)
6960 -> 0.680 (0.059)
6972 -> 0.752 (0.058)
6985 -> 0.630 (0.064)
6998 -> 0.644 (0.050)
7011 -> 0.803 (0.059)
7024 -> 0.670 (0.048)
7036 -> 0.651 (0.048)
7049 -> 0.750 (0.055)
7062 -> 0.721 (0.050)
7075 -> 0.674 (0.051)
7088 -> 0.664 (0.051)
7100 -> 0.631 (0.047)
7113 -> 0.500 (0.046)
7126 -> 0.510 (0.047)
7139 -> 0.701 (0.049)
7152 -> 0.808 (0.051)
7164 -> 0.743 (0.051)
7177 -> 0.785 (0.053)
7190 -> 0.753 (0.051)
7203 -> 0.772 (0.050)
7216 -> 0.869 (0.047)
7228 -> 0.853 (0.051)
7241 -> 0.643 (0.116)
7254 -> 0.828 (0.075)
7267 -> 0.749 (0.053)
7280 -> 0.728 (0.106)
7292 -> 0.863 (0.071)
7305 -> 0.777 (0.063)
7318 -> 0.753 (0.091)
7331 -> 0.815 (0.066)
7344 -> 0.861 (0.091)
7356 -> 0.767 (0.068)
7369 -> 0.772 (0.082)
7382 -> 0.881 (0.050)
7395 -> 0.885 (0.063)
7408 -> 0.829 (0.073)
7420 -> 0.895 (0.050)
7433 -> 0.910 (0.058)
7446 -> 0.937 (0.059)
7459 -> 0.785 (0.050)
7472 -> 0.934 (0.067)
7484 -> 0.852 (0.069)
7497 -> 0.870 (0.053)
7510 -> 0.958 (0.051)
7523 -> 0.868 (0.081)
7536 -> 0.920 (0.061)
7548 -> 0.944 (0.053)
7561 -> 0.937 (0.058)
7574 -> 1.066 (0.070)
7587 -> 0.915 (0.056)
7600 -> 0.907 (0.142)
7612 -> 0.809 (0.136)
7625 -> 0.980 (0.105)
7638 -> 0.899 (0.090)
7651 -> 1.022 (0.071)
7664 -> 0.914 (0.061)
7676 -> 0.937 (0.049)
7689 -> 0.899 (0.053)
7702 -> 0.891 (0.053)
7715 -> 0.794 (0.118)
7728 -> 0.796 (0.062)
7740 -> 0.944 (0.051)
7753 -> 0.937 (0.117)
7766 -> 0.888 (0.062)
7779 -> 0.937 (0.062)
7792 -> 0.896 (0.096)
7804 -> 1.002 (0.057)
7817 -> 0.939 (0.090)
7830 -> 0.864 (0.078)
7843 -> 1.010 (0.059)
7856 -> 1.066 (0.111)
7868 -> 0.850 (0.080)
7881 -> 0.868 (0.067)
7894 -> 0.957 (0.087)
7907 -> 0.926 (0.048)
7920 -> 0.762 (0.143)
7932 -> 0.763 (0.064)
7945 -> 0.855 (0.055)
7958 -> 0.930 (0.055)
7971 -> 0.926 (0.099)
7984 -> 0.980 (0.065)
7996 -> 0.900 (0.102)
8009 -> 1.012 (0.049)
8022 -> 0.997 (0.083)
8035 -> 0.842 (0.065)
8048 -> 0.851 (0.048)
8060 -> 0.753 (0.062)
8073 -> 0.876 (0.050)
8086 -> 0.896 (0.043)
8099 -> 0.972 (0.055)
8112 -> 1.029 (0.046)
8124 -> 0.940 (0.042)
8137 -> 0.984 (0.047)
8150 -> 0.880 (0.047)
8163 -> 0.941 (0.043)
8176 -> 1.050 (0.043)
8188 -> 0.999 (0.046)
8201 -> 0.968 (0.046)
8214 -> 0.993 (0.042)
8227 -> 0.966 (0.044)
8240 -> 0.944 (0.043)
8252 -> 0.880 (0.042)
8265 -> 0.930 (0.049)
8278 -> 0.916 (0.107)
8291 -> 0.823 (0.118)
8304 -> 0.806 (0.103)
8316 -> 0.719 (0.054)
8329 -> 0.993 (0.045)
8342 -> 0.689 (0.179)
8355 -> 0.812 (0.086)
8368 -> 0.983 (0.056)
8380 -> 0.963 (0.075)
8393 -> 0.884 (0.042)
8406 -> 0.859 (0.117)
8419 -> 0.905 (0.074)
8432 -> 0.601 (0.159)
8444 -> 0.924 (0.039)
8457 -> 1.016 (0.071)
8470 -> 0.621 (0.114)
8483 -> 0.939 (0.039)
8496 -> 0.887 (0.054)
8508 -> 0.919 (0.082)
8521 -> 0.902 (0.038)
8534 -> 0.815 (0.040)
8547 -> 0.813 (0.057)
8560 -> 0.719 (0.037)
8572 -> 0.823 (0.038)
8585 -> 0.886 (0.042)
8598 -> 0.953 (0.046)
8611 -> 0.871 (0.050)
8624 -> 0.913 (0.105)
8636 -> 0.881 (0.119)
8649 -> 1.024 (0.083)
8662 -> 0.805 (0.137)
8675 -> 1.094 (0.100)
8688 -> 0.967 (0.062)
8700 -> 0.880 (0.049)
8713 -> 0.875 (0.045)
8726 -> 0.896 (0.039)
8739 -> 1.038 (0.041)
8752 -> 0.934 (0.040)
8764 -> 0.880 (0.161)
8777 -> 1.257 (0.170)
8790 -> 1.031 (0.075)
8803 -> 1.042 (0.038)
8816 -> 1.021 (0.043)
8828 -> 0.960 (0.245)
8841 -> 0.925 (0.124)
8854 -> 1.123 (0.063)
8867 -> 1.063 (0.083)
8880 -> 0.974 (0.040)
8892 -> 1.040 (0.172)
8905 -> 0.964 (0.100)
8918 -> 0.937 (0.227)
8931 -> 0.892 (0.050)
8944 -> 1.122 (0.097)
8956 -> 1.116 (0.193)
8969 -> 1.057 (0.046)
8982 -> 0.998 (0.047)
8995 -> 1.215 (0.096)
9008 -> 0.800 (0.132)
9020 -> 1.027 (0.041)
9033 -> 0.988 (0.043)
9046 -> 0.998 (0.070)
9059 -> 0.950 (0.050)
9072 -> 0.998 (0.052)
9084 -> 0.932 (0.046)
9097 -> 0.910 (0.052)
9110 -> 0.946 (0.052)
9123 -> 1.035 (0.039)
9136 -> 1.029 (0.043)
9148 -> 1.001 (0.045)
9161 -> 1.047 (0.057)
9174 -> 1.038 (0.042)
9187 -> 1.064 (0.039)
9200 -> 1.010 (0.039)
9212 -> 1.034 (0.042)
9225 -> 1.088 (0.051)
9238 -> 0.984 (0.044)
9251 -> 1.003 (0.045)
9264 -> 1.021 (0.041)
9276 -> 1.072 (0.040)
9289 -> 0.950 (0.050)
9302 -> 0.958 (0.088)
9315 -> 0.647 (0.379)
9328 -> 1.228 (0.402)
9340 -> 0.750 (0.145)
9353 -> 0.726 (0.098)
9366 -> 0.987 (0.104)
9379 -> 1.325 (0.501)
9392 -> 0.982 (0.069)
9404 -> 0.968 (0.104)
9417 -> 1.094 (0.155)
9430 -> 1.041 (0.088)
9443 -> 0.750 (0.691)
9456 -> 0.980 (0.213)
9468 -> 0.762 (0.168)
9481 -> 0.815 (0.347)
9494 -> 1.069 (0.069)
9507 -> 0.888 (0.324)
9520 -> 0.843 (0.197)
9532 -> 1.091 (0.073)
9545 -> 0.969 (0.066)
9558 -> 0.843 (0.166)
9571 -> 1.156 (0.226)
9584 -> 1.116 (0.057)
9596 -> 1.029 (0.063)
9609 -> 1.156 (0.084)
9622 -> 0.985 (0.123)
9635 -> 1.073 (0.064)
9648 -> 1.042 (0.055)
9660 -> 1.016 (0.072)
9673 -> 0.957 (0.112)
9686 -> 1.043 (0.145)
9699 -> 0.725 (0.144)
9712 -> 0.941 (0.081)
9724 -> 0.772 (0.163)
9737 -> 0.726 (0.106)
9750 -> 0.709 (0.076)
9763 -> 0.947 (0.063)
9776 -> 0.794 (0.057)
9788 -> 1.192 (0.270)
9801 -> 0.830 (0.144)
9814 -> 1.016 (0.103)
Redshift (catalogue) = 0.653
